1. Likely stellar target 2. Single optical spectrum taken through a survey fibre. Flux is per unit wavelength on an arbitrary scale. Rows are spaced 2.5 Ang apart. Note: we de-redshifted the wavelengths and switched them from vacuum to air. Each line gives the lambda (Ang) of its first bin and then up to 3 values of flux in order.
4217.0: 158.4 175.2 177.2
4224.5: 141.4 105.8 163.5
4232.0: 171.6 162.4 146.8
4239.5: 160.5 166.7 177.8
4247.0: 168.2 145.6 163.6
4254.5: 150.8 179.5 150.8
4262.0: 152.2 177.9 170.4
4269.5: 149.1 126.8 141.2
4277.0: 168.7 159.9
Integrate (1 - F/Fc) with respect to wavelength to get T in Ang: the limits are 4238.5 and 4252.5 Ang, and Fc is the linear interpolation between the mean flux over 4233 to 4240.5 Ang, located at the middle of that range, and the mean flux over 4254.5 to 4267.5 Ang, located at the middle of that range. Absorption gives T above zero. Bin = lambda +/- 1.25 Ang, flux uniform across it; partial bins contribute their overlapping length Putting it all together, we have -0.4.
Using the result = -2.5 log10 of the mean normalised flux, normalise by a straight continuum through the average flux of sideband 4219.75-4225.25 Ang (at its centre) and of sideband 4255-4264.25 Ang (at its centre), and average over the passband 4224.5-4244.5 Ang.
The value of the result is 0.06 mag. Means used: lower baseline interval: 164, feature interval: 155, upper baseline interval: 162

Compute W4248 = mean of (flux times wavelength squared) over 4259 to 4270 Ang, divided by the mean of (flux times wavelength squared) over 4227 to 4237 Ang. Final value 1.05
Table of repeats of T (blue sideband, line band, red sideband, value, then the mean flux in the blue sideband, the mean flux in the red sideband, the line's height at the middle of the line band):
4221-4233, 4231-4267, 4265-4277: -2.78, 151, 151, 151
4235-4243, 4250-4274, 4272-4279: -0.57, 158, 150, 153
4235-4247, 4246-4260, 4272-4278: -0.17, 163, 149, 158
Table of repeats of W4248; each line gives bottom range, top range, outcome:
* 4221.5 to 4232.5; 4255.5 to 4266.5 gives 1.13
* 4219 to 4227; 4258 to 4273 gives 1.03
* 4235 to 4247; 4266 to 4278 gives 0.93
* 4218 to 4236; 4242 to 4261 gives 1.05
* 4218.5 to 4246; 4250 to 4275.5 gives 1.00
